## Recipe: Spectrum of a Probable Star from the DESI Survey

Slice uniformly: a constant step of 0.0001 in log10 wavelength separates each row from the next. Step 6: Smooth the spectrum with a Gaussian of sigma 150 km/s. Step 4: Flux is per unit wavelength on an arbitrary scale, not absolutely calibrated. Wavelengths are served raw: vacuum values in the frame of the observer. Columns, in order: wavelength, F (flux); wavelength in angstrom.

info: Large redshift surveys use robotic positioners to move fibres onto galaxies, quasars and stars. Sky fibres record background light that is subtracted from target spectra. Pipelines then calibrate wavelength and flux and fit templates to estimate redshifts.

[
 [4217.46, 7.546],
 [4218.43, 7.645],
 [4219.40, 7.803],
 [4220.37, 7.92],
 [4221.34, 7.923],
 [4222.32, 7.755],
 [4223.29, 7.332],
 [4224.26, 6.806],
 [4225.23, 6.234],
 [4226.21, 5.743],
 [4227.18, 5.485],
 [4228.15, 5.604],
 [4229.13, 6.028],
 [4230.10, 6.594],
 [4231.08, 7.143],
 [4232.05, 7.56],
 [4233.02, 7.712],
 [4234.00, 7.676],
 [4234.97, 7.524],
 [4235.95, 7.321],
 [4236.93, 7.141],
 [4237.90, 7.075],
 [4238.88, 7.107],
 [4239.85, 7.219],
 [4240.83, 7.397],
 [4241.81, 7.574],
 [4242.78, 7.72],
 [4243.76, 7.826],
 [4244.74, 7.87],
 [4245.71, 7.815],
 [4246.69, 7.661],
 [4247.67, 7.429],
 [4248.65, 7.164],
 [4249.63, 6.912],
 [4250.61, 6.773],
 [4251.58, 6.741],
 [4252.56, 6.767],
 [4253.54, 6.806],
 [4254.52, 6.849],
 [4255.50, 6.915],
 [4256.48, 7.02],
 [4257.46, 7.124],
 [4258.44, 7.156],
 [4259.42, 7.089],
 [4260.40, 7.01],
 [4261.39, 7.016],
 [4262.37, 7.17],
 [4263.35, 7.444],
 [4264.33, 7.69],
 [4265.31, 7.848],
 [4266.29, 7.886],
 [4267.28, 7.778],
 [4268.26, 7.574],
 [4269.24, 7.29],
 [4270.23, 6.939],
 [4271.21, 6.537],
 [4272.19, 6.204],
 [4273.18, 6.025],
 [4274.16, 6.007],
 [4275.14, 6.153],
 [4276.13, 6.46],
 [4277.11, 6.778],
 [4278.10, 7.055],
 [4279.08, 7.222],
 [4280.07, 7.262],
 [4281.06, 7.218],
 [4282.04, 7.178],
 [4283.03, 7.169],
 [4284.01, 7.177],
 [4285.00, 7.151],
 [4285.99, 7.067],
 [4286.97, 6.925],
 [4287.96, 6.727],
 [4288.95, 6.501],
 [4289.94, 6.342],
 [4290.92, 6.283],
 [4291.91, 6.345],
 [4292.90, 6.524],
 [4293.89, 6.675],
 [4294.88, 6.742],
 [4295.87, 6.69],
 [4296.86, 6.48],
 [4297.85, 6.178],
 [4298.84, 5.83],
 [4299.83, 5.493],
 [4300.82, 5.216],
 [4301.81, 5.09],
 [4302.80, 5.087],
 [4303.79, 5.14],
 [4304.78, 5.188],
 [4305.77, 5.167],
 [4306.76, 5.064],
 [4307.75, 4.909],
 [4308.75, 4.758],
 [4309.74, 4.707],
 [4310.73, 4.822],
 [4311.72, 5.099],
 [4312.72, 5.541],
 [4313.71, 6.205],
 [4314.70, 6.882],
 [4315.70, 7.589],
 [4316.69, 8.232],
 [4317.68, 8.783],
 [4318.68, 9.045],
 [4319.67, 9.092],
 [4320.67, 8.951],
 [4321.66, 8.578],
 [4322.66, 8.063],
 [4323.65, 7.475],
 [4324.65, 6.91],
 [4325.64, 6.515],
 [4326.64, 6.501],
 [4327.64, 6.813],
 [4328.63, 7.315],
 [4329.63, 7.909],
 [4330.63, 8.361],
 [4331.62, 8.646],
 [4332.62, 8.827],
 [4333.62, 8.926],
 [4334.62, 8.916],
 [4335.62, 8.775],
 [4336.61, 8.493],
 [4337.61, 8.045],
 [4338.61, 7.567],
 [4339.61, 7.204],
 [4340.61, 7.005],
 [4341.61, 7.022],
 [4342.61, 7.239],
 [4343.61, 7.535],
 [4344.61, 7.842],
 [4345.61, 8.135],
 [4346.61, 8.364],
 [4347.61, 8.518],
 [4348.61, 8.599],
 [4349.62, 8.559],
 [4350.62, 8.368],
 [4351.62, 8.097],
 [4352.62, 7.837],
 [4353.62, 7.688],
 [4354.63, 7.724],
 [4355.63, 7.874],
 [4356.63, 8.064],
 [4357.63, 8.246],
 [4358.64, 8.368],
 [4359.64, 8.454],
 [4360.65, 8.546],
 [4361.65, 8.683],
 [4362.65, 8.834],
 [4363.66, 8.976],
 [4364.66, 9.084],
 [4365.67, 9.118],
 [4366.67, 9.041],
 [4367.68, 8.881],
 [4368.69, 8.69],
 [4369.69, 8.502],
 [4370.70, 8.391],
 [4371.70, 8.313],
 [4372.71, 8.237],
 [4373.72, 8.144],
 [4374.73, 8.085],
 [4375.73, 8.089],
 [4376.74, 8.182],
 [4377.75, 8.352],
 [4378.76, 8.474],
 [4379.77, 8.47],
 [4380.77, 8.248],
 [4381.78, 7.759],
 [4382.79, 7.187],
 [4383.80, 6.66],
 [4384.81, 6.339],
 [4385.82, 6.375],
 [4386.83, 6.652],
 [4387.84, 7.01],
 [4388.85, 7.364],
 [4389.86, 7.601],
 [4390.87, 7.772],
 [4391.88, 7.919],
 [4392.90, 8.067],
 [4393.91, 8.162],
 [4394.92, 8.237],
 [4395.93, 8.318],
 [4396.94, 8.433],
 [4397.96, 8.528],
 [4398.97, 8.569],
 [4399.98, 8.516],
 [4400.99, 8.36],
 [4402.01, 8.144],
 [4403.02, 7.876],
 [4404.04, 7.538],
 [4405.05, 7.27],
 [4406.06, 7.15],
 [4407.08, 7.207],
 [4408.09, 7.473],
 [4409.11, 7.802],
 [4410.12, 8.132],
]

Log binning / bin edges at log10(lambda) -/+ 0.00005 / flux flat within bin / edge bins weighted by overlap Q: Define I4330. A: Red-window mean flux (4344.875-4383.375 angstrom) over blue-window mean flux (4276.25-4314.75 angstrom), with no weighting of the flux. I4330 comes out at 1.36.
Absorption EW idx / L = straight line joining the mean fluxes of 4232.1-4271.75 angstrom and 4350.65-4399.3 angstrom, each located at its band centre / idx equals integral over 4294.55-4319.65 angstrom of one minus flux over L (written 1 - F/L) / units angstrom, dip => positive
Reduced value 5.3 angstrom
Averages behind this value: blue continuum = 7.29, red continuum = 8.1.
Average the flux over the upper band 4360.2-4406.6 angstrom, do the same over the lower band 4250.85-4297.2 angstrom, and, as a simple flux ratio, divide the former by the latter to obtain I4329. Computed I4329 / 1.17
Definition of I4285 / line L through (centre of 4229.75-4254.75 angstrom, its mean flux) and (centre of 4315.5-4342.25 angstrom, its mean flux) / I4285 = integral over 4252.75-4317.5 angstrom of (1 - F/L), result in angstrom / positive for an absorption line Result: 9.3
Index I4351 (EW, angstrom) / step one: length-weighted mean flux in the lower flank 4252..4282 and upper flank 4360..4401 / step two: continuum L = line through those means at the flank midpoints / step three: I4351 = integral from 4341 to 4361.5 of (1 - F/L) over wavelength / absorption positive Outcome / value -0.6 angstrom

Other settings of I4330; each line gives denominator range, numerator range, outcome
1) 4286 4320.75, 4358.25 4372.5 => 1.39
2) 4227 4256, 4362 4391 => 1.13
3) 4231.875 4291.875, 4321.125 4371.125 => 1.14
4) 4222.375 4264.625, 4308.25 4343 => 1.05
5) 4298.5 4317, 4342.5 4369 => 1.51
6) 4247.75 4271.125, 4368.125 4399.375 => 1.10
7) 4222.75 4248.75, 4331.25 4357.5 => 1.14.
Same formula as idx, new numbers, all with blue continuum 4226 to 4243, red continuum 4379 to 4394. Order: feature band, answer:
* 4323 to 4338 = -1.28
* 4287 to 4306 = 3.06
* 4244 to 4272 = -0.63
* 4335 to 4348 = -0.94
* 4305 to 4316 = 2.65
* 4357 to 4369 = -2.23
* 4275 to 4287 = 0.19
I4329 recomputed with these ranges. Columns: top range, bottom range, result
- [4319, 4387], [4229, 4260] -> 1.12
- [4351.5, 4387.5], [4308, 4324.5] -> 1.15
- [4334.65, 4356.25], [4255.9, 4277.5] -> 1.13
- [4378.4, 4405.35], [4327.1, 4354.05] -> 0.97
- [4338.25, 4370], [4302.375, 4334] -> 1.19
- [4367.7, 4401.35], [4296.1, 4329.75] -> 1.23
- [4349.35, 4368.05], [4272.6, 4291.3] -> 1.25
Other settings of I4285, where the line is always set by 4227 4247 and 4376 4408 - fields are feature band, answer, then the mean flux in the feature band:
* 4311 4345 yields -0.7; 7.68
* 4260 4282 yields 0.9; 7.03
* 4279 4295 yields 1.2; 6.84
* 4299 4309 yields 3.1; 5.14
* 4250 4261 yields 0.5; 6.93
